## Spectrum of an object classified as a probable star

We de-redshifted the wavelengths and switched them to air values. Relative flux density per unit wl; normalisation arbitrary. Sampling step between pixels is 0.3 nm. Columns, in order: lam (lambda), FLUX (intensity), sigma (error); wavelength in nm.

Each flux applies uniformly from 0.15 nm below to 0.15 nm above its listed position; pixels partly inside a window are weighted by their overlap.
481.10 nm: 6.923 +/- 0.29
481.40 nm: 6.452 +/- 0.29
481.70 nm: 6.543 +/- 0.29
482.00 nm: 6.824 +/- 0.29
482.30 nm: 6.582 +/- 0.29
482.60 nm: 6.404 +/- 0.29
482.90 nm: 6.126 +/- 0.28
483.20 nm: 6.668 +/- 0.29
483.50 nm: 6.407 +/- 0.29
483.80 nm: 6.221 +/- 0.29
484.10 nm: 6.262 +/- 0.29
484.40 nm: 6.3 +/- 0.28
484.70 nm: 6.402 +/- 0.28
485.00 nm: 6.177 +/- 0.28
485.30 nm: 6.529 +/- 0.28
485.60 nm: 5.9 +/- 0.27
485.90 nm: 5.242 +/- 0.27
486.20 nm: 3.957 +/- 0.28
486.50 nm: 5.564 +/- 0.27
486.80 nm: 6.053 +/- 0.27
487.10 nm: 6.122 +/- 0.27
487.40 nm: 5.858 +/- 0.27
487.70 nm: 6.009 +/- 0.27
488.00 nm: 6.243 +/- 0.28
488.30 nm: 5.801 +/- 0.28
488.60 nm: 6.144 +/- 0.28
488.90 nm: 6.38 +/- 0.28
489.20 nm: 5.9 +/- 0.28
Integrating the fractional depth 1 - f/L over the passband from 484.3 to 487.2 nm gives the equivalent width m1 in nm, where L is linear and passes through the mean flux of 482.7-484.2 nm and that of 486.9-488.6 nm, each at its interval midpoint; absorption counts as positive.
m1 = 0.17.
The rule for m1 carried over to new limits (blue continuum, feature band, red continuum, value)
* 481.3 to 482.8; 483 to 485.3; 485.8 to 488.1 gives -0.08 nm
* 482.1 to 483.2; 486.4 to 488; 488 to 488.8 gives 0.04 nm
